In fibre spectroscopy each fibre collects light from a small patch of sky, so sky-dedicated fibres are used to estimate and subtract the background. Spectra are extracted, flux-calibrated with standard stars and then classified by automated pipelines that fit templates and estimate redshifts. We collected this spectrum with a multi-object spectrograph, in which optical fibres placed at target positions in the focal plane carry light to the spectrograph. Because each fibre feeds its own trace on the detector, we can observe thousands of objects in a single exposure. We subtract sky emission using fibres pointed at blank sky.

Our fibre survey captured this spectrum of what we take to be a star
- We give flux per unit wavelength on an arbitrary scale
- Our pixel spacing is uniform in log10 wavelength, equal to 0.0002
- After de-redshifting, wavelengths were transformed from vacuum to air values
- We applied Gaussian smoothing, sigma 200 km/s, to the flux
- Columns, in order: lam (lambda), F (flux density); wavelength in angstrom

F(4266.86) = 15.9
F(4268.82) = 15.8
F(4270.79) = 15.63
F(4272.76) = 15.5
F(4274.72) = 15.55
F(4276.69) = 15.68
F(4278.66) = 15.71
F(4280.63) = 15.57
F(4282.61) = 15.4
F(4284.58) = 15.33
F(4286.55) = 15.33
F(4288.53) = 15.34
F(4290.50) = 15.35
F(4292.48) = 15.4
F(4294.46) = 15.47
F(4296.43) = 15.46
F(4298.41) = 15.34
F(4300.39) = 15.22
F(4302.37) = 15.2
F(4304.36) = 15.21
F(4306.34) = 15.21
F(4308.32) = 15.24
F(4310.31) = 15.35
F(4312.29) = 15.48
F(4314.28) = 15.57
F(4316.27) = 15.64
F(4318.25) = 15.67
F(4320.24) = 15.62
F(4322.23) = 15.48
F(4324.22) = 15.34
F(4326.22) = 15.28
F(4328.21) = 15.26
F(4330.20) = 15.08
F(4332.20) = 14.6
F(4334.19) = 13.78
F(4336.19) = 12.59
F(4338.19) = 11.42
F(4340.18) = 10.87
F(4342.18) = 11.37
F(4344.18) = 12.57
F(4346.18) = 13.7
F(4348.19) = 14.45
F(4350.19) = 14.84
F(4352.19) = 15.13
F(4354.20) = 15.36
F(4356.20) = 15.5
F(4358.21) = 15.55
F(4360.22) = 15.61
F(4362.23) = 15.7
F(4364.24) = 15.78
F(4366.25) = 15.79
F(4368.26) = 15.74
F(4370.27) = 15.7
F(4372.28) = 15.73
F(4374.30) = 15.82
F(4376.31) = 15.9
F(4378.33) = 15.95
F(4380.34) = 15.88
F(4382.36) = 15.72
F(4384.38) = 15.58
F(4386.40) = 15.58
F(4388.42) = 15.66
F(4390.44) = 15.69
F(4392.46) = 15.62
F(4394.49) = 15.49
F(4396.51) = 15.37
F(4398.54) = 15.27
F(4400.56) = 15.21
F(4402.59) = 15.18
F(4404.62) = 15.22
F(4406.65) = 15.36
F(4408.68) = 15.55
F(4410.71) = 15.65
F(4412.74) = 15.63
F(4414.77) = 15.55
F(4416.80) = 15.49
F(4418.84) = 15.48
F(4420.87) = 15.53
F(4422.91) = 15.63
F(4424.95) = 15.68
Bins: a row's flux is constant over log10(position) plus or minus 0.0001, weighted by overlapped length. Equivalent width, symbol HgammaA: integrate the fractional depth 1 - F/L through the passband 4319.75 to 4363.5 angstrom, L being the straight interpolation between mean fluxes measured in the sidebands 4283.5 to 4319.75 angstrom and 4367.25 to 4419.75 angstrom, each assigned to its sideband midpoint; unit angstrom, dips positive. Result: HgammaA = 3.3 angstrom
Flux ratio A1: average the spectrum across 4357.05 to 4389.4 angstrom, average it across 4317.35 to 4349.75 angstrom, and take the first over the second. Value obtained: 1.13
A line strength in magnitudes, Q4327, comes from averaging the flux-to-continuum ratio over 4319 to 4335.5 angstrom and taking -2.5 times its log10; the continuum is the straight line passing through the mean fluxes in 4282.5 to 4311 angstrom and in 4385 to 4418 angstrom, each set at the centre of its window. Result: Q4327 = 0.03 mag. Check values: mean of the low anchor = 15.3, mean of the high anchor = 15.5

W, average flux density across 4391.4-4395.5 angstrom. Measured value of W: 15.5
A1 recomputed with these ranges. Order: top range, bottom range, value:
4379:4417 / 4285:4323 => 1.01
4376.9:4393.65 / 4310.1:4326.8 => 1.01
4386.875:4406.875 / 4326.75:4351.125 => 1.15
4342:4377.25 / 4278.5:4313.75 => 0.98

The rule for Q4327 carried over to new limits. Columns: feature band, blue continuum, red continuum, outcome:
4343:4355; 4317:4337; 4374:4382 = 0.078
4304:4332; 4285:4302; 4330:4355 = -0.071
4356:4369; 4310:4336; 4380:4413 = -0.023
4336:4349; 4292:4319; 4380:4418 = 0.239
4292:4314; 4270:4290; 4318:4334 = 0.001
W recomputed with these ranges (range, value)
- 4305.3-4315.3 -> 15.4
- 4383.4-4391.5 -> 15.6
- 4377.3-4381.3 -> 15.9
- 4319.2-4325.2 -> 15.5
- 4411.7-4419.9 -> 15.6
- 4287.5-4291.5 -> 15.3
